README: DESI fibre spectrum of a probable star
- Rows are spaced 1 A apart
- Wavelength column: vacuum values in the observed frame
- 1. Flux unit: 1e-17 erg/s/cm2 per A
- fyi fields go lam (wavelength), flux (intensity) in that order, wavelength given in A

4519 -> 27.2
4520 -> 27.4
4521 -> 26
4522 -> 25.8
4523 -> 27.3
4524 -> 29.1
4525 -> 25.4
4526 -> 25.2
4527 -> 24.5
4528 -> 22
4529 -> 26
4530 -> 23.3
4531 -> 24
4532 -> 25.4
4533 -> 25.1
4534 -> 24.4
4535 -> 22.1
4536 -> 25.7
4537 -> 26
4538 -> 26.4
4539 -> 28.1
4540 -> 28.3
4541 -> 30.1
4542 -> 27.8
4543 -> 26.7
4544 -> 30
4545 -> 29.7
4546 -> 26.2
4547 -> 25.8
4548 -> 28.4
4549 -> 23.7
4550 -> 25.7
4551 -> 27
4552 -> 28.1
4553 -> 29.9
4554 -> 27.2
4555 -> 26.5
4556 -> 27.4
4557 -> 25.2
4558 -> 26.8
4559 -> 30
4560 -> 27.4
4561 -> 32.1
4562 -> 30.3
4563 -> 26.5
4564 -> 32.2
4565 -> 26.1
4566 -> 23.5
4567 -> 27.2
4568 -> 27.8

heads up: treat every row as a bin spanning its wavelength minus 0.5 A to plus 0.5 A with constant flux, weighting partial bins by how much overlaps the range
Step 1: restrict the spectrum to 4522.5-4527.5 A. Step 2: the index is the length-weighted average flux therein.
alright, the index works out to 26.3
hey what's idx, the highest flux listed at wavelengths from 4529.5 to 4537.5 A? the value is 26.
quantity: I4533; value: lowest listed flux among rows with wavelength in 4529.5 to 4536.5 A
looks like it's 22.1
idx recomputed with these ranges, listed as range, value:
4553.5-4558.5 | 27.4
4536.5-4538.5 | 26.4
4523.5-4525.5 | 29.1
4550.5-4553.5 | 29.9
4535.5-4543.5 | 30.1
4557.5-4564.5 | 32.2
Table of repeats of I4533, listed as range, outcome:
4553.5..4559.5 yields 25.2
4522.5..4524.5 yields 27.3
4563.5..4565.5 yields 26.1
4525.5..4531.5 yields 22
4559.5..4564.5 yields 26.5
